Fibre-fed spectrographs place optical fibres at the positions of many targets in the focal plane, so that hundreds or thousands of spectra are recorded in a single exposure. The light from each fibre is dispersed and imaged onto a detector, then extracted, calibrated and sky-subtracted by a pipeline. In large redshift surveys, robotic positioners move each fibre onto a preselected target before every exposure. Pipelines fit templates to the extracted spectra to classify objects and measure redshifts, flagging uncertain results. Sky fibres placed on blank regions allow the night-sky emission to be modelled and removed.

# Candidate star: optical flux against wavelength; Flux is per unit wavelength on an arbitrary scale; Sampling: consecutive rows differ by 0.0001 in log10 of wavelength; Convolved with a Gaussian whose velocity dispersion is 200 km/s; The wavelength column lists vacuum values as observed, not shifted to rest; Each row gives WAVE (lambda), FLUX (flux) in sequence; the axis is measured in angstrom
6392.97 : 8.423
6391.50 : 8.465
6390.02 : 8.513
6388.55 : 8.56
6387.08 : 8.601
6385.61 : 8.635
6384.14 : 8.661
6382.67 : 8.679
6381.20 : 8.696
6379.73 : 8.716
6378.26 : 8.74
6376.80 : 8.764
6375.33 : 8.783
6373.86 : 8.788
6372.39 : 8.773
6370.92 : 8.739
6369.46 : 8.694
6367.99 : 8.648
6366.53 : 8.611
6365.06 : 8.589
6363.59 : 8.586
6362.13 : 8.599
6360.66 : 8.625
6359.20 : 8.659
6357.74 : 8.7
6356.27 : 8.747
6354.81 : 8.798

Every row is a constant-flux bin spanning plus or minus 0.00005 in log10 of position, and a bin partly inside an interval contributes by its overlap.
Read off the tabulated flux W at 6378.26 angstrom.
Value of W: 8.74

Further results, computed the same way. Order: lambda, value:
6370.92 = 8.739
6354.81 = 8.798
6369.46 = 8.694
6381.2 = 8.696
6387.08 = 8.601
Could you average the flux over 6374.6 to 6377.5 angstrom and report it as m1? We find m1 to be 8.77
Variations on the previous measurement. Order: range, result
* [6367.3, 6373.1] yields 8.71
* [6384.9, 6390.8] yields 8.57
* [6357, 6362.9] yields 8.65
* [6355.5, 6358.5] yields 8.73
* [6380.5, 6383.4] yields 8.69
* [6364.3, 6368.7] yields 8.61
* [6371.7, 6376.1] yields 8.77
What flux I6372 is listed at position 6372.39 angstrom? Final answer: 8.773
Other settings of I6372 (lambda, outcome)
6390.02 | 8.513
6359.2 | 8.659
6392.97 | 8.423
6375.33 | 8.783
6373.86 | 8.788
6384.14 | 8.661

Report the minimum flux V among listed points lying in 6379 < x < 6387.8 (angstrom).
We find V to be 8.601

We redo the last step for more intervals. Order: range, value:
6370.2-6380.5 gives 8.716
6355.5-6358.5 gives 8.7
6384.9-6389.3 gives 8.56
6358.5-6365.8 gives 8.586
